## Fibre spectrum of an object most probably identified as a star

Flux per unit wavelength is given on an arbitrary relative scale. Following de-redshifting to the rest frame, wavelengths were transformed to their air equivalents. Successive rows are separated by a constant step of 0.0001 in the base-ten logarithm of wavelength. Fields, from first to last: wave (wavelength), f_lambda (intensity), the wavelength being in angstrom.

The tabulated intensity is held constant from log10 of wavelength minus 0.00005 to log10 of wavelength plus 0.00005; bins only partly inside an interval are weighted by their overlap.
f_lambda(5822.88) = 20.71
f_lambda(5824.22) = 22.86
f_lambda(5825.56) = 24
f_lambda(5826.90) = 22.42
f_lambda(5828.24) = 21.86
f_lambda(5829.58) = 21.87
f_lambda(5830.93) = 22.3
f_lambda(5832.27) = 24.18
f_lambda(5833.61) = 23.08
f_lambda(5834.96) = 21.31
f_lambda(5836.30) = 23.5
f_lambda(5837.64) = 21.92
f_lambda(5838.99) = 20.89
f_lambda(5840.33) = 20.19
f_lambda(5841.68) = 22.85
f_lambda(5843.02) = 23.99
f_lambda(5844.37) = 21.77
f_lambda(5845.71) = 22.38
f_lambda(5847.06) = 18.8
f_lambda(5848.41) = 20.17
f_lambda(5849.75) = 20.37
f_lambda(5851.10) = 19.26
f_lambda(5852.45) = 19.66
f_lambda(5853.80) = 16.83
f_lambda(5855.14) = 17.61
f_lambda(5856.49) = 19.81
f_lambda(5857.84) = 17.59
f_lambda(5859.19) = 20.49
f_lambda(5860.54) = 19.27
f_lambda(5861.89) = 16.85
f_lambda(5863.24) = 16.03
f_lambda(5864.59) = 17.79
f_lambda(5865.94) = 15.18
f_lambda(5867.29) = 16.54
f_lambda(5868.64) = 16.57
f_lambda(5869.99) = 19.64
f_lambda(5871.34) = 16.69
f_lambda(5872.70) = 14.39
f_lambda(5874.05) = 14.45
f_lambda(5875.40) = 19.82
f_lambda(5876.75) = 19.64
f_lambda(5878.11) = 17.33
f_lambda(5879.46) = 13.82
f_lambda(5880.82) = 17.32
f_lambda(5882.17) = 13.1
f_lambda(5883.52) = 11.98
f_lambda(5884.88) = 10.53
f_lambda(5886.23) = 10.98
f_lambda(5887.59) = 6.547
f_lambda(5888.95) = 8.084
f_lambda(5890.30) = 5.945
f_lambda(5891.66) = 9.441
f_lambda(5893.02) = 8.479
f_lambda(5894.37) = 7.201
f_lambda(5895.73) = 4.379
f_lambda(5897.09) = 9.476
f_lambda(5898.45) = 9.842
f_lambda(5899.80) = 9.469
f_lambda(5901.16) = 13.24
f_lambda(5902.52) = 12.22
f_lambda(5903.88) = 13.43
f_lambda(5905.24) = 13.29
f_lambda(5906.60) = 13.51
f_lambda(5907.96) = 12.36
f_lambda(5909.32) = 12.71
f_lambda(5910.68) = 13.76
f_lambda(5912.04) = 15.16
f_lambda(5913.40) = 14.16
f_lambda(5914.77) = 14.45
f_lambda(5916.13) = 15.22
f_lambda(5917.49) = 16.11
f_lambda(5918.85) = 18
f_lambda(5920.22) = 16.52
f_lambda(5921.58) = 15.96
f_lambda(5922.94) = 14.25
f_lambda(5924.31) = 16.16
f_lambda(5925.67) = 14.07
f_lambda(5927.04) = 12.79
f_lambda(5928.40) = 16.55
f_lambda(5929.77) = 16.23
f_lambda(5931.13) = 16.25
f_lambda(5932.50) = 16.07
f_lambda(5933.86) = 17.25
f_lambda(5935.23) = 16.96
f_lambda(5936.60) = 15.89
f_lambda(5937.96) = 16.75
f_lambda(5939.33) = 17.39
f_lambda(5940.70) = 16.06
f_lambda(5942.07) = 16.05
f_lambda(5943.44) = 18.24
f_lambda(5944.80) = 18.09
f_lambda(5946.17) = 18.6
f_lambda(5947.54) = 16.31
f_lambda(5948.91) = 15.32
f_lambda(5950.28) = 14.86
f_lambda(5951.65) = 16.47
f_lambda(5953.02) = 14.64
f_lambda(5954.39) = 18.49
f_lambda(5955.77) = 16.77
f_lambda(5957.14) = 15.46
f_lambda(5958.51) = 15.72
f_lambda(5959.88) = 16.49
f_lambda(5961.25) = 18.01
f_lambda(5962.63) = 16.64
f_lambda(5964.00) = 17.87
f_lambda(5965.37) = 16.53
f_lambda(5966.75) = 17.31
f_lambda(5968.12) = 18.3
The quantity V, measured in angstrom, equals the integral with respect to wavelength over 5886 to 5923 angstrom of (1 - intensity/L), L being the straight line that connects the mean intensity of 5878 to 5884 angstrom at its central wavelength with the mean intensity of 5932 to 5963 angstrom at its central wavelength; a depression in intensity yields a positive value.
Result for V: 8.3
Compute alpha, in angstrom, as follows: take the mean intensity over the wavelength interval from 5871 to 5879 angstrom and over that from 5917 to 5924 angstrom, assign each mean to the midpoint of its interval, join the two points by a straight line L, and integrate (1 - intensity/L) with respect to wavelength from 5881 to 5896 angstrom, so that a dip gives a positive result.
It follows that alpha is 6.8 angstrom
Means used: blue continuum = 17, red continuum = 16.2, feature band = 9.19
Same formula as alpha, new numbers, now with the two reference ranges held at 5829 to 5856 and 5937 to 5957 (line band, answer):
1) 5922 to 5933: 1.4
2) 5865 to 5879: 2.0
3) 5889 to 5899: 5.9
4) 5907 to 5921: 2.5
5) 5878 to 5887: 2.9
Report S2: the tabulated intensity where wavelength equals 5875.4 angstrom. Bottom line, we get 19.82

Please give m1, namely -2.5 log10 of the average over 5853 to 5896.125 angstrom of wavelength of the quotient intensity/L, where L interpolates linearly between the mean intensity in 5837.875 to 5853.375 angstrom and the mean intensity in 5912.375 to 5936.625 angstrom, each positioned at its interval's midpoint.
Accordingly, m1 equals 0.31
